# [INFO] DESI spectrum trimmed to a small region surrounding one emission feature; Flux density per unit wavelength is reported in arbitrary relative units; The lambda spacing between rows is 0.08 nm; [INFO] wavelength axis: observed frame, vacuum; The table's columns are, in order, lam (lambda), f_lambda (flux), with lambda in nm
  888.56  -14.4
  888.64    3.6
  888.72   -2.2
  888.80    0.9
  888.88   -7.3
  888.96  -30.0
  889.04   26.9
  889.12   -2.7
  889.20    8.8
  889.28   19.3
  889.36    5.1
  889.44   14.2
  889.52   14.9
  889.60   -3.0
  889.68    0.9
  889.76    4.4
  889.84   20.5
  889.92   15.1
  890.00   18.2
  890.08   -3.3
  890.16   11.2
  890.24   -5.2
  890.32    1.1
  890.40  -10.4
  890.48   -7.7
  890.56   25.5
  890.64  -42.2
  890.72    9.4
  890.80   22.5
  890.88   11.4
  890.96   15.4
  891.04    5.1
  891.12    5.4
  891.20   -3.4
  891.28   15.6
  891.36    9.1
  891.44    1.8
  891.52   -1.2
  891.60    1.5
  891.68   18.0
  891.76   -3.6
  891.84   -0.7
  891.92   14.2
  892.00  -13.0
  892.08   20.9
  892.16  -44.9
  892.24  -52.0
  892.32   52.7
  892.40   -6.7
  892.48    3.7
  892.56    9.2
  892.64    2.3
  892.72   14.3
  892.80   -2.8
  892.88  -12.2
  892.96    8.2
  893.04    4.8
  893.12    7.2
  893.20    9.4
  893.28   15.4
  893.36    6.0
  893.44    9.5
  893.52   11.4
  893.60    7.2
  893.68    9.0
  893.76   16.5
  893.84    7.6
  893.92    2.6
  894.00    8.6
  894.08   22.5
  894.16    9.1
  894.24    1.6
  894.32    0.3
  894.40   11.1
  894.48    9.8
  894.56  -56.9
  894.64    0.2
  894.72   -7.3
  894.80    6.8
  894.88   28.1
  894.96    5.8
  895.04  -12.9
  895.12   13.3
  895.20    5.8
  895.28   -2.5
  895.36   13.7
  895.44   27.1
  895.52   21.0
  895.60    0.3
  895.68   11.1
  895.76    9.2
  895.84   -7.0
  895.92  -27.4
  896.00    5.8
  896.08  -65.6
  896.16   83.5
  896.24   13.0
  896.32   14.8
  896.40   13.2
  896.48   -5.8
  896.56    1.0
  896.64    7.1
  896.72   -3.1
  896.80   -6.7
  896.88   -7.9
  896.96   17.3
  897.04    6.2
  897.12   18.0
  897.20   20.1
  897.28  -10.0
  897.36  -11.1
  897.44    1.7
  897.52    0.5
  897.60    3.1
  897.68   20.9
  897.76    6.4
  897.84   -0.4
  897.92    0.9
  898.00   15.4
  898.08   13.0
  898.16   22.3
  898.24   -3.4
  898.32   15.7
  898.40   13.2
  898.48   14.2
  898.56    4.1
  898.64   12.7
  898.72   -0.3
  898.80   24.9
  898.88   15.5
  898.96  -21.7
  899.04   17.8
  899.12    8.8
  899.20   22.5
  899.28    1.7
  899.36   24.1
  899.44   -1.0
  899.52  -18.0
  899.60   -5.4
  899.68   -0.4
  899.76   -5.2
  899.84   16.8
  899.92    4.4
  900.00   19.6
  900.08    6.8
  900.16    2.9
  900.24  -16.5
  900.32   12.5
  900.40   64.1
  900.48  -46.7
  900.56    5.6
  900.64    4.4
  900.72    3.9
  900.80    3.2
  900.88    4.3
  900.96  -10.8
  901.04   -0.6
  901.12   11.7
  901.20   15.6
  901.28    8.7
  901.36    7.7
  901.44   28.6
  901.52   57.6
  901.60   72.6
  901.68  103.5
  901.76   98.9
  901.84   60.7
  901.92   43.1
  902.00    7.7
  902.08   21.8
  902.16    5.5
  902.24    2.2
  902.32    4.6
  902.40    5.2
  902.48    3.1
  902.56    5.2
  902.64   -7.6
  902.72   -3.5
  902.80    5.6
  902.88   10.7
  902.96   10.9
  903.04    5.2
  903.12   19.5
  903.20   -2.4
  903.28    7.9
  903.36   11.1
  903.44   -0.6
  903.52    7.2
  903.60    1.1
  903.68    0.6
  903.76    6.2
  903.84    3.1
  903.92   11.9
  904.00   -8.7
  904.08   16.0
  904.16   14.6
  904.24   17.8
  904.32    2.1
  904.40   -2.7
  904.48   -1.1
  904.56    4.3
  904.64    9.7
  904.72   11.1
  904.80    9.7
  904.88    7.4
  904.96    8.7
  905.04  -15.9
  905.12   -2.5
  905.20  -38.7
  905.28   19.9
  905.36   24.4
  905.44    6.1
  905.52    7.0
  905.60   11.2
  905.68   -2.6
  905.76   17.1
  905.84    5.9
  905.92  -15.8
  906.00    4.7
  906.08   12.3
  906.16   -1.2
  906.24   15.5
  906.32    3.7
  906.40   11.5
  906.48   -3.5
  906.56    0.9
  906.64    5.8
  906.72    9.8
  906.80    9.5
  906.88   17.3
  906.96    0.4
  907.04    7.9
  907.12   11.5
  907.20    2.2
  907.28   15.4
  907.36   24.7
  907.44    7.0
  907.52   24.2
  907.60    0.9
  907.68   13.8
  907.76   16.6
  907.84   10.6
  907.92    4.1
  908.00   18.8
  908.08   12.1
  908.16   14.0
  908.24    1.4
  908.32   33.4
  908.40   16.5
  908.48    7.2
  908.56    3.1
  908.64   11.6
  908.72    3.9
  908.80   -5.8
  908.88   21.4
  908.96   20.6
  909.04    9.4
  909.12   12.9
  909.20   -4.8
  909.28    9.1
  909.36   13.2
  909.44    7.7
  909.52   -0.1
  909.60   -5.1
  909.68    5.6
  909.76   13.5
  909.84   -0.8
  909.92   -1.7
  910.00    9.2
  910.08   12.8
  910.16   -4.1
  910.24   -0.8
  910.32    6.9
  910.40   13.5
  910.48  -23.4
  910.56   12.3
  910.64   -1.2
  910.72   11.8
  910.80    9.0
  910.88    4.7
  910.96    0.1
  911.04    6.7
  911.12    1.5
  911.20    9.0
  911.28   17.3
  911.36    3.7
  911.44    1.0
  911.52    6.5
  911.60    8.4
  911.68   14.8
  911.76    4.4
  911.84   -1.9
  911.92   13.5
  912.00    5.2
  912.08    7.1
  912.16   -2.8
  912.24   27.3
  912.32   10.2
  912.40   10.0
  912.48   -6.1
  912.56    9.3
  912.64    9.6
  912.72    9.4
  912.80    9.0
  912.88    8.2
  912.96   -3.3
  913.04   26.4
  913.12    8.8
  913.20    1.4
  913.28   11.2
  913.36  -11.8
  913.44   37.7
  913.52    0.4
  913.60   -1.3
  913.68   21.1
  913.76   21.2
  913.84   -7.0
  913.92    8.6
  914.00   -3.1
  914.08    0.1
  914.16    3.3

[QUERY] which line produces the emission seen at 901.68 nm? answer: H-beta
